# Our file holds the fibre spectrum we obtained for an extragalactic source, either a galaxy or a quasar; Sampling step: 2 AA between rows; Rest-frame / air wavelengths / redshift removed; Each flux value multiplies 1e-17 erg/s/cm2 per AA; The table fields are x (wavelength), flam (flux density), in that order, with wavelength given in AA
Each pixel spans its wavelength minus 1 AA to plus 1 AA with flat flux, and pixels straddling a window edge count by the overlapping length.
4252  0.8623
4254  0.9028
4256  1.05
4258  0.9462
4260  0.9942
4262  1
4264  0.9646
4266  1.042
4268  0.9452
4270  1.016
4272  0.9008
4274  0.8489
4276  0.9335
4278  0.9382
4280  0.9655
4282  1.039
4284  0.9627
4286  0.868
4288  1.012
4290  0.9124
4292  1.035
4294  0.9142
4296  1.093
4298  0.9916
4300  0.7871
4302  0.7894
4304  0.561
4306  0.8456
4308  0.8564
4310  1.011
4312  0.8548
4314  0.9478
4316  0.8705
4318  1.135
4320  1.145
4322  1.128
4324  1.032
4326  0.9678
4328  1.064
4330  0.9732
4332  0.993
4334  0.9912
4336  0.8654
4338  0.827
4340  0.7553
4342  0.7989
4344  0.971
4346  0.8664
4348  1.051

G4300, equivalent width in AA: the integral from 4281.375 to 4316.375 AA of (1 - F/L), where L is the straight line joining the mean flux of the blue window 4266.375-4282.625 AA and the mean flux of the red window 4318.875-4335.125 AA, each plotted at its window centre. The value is 2.9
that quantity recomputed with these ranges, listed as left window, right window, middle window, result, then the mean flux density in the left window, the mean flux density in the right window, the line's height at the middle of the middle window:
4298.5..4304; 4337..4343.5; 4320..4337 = -4.6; 0.765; 0.807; 0.795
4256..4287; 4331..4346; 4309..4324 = -1.7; 0.961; 0.885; 0.91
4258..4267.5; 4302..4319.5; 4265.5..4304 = 0.3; 0.992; 0.887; 0.944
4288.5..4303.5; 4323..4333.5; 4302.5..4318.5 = 1.4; 0.922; 1.01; 0.96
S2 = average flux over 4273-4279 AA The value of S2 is 0.907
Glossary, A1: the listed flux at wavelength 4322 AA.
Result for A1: 1.128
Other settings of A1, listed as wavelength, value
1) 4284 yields 0.9627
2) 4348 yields 1.051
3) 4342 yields 0.7989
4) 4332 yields 0.993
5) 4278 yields 0.9382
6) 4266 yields 1.042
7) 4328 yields 1.064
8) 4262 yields 1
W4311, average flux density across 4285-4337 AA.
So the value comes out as 0.948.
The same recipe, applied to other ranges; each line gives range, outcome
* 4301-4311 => 0.813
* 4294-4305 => 0.851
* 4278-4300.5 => 0.965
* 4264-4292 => 0.956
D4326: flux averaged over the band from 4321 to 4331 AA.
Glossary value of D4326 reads 1.03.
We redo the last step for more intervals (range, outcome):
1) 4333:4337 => 0.928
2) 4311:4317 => 0.891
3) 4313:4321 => 1.02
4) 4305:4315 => 0.903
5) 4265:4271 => 1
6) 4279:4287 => 0.959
